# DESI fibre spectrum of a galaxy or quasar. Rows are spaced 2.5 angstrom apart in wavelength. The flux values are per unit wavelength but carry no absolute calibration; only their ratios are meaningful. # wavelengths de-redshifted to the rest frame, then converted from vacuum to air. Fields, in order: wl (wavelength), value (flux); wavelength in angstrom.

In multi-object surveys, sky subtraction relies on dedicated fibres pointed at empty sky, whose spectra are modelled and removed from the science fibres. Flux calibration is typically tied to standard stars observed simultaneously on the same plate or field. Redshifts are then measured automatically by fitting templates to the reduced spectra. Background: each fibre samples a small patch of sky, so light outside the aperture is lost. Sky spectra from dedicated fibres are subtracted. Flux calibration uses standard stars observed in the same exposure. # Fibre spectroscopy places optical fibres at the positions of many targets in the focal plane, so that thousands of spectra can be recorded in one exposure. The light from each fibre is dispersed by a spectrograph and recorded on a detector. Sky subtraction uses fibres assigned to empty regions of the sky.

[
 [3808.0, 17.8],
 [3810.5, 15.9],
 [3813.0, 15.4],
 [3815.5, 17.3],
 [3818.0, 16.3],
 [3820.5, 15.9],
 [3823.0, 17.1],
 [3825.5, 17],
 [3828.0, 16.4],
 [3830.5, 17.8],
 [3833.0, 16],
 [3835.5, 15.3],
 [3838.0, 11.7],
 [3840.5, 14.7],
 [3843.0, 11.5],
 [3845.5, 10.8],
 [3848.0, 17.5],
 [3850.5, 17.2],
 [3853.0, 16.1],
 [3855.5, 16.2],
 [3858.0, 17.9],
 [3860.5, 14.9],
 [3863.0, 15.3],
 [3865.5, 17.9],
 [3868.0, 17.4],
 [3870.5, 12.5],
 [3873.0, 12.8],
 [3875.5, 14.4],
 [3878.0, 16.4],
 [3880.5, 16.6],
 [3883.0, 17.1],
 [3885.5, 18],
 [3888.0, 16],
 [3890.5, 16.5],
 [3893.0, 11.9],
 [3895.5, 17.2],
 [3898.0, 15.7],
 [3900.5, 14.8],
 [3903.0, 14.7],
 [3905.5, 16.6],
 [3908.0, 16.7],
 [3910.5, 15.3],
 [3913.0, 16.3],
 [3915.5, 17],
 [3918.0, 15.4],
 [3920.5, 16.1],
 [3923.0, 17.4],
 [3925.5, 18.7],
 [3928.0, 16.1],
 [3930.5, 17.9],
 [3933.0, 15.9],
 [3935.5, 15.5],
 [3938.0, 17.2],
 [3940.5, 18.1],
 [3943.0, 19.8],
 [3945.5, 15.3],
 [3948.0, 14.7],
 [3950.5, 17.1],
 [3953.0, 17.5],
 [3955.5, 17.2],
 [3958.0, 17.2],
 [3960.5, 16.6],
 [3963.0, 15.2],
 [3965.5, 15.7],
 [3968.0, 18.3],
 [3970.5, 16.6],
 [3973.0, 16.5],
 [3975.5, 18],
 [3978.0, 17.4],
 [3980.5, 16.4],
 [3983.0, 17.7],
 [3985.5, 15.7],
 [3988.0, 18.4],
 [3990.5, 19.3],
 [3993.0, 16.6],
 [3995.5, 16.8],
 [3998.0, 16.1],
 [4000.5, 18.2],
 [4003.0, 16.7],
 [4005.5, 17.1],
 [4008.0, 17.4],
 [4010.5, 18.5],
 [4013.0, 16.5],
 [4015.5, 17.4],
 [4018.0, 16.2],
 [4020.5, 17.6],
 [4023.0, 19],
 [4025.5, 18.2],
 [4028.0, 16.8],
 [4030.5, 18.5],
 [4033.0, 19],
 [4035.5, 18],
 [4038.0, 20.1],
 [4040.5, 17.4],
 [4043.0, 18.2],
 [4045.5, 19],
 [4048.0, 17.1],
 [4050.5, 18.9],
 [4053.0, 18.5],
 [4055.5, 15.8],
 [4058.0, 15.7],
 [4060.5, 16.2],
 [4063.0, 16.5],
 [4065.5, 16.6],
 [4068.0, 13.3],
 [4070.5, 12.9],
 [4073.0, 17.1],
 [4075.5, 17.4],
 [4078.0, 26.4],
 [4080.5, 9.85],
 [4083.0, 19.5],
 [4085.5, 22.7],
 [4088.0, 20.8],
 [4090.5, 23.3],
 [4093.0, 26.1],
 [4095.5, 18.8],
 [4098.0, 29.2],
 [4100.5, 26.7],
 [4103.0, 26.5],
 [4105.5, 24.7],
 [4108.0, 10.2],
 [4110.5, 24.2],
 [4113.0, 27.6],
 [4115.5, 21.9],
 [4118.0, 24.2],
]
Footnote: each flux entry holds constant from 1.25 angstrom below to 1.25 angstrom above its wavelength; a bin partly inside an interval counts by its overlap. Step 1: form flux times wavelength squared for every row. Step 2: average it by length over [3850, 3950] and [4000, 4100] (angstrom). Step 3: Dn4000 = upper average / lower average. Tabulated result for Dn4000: 1.23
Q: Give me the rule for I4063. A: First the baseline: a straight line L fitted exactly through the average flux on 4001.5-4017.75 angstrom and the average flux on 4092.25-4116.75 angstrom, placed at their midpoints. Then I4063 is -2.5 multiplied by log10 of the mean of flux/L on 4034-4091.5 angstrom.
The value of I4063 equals 0.16 mag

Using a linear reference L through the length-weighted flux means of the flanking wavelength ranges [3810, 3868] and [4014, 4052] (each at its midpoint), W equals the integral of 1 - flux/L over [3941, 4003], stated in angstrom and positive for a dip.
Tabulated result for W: 1.2 angstrom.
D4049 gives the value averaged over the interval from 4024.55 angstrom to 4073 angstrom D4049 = 17.2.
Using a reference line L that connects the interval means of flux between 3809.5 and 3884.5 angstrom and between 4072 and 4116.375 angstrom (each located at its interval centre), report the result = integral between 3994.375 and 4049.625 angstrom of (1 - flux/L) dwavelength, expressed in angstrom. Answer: 6.4 angstrom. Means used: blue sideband 15.7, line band 17.7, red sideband 21.9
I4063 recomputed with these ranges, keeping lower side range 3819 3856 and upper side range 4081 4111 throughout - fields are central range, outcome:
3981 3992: 0.103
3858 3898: 0.051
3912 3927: 0.051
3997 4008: 0.163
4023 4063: 0.174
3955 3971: 0.130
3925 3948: 0.067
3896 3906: 0.108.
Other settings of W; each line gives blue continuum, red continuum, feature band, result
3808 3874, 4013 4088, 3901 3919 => 0.4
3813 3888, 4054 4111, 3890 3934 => 1.6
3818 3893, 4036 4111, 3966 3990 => 0.6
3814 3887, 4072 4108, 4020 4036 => 1.6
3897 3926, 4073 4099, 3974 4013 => 2.5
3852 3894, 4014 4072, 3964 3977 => -0.3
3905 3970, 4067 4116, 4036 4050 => 0.9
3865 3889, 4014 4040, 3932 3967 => 0.5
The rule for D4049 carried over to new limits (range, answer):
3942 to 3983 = 16.9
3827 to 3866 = 15.4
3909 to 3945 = 16.9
